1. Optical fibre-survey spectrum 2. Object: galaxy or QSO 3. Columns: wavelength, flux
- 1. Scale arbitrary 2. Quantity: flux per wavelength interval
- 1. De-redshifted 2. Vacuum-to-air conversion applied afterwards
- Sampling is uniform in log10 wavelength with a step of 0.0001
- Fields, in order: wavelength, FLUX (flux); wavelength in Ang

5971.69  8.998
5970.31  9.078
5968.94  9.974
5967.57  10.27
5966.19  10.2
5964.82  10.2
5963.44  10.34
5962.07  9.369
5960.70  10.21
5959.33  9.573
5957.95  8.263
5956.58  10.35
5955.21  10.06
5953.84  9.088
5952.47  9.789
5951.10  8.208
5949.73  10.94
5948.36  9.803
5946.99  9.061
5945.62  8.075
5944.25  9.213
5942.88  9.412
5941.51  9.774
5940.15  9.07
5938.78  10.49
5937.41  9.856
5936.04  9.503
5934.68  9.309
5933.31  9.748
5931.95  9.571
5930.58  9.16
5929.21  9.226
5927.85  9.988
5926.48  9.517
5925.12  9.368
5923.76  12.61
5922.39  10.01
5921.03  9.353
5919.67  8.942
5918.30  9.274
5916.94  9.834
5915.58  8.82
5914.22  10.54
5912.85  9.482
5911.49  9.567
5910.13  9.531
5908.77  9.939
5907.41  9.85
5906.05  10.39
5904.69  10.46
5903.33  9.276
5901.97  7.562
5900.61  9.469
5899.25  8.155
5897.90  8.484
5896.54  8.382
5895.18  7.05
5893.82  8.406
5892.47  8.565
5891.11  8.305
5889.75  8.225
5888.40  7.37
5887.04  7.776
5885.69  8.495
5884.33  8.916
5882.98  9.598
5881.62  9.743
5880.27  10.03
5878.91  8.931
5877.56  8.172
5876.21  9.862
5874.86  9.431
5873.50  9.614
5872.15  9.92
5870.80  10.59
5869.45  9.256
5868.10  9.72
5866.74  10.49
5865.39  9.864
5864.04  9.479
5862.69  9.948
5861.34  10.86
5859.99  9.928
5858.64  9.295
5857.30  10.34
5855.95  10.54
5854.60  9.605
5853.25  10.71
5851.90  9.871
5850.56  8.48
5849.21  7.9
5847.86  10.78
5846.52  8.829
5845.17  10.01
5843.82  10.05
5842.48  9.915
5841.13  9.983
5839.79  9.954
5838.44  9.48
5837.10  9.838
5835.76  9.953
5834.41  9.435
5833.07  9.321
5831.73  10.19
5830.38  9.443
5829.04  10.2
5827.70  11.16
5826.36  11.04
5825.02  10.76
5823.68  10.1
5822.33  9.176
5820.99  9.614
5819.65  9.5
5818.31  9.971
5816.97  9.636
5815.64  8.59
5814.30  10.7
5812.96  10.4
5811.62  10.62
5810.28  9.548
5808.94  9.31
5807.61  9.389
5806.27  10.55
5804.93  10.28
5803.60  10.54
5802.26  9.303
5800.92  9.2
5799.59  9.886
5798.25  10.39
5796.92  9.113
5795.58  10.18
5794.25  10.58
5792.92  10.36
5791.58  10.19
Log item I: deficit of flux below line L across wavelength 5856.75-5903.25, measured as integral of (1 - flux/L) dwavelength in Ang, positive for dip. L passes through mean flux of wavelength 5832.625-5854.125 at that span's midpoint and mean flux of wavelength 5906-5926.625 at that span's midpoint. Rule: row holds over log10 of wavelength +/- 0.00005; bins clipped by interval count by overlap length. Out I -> 2.9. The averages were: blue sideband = 9.66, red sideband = 9.81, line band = 9.12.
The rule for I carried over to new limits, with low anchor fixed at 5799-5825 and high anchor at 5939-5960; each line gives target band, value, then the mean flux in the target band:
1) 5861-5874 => -0.40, 9.96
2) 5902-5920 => -0.19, 9.62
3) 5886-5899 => 2.04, 8.08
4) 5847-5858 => -0.07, 9.77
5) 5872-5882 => 0.20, 9.43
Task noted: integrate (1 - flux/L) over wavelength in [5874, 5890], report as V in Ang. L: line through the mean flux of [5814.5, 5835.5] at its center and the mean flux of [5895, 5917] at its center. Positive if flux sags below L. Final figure 0.9 Ang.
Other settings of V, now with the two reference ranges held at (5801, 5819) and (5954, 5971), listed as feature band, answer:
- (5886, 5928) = 2.86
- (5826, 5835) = -0.19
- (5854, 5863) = -0.20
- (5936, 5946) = 0.36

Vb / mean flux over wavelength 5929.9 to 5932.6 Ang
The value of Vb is 9.35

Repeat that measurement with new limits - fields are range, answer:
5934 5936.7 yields 9.43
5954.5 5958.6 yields 9.58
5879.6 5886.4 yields 9.35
